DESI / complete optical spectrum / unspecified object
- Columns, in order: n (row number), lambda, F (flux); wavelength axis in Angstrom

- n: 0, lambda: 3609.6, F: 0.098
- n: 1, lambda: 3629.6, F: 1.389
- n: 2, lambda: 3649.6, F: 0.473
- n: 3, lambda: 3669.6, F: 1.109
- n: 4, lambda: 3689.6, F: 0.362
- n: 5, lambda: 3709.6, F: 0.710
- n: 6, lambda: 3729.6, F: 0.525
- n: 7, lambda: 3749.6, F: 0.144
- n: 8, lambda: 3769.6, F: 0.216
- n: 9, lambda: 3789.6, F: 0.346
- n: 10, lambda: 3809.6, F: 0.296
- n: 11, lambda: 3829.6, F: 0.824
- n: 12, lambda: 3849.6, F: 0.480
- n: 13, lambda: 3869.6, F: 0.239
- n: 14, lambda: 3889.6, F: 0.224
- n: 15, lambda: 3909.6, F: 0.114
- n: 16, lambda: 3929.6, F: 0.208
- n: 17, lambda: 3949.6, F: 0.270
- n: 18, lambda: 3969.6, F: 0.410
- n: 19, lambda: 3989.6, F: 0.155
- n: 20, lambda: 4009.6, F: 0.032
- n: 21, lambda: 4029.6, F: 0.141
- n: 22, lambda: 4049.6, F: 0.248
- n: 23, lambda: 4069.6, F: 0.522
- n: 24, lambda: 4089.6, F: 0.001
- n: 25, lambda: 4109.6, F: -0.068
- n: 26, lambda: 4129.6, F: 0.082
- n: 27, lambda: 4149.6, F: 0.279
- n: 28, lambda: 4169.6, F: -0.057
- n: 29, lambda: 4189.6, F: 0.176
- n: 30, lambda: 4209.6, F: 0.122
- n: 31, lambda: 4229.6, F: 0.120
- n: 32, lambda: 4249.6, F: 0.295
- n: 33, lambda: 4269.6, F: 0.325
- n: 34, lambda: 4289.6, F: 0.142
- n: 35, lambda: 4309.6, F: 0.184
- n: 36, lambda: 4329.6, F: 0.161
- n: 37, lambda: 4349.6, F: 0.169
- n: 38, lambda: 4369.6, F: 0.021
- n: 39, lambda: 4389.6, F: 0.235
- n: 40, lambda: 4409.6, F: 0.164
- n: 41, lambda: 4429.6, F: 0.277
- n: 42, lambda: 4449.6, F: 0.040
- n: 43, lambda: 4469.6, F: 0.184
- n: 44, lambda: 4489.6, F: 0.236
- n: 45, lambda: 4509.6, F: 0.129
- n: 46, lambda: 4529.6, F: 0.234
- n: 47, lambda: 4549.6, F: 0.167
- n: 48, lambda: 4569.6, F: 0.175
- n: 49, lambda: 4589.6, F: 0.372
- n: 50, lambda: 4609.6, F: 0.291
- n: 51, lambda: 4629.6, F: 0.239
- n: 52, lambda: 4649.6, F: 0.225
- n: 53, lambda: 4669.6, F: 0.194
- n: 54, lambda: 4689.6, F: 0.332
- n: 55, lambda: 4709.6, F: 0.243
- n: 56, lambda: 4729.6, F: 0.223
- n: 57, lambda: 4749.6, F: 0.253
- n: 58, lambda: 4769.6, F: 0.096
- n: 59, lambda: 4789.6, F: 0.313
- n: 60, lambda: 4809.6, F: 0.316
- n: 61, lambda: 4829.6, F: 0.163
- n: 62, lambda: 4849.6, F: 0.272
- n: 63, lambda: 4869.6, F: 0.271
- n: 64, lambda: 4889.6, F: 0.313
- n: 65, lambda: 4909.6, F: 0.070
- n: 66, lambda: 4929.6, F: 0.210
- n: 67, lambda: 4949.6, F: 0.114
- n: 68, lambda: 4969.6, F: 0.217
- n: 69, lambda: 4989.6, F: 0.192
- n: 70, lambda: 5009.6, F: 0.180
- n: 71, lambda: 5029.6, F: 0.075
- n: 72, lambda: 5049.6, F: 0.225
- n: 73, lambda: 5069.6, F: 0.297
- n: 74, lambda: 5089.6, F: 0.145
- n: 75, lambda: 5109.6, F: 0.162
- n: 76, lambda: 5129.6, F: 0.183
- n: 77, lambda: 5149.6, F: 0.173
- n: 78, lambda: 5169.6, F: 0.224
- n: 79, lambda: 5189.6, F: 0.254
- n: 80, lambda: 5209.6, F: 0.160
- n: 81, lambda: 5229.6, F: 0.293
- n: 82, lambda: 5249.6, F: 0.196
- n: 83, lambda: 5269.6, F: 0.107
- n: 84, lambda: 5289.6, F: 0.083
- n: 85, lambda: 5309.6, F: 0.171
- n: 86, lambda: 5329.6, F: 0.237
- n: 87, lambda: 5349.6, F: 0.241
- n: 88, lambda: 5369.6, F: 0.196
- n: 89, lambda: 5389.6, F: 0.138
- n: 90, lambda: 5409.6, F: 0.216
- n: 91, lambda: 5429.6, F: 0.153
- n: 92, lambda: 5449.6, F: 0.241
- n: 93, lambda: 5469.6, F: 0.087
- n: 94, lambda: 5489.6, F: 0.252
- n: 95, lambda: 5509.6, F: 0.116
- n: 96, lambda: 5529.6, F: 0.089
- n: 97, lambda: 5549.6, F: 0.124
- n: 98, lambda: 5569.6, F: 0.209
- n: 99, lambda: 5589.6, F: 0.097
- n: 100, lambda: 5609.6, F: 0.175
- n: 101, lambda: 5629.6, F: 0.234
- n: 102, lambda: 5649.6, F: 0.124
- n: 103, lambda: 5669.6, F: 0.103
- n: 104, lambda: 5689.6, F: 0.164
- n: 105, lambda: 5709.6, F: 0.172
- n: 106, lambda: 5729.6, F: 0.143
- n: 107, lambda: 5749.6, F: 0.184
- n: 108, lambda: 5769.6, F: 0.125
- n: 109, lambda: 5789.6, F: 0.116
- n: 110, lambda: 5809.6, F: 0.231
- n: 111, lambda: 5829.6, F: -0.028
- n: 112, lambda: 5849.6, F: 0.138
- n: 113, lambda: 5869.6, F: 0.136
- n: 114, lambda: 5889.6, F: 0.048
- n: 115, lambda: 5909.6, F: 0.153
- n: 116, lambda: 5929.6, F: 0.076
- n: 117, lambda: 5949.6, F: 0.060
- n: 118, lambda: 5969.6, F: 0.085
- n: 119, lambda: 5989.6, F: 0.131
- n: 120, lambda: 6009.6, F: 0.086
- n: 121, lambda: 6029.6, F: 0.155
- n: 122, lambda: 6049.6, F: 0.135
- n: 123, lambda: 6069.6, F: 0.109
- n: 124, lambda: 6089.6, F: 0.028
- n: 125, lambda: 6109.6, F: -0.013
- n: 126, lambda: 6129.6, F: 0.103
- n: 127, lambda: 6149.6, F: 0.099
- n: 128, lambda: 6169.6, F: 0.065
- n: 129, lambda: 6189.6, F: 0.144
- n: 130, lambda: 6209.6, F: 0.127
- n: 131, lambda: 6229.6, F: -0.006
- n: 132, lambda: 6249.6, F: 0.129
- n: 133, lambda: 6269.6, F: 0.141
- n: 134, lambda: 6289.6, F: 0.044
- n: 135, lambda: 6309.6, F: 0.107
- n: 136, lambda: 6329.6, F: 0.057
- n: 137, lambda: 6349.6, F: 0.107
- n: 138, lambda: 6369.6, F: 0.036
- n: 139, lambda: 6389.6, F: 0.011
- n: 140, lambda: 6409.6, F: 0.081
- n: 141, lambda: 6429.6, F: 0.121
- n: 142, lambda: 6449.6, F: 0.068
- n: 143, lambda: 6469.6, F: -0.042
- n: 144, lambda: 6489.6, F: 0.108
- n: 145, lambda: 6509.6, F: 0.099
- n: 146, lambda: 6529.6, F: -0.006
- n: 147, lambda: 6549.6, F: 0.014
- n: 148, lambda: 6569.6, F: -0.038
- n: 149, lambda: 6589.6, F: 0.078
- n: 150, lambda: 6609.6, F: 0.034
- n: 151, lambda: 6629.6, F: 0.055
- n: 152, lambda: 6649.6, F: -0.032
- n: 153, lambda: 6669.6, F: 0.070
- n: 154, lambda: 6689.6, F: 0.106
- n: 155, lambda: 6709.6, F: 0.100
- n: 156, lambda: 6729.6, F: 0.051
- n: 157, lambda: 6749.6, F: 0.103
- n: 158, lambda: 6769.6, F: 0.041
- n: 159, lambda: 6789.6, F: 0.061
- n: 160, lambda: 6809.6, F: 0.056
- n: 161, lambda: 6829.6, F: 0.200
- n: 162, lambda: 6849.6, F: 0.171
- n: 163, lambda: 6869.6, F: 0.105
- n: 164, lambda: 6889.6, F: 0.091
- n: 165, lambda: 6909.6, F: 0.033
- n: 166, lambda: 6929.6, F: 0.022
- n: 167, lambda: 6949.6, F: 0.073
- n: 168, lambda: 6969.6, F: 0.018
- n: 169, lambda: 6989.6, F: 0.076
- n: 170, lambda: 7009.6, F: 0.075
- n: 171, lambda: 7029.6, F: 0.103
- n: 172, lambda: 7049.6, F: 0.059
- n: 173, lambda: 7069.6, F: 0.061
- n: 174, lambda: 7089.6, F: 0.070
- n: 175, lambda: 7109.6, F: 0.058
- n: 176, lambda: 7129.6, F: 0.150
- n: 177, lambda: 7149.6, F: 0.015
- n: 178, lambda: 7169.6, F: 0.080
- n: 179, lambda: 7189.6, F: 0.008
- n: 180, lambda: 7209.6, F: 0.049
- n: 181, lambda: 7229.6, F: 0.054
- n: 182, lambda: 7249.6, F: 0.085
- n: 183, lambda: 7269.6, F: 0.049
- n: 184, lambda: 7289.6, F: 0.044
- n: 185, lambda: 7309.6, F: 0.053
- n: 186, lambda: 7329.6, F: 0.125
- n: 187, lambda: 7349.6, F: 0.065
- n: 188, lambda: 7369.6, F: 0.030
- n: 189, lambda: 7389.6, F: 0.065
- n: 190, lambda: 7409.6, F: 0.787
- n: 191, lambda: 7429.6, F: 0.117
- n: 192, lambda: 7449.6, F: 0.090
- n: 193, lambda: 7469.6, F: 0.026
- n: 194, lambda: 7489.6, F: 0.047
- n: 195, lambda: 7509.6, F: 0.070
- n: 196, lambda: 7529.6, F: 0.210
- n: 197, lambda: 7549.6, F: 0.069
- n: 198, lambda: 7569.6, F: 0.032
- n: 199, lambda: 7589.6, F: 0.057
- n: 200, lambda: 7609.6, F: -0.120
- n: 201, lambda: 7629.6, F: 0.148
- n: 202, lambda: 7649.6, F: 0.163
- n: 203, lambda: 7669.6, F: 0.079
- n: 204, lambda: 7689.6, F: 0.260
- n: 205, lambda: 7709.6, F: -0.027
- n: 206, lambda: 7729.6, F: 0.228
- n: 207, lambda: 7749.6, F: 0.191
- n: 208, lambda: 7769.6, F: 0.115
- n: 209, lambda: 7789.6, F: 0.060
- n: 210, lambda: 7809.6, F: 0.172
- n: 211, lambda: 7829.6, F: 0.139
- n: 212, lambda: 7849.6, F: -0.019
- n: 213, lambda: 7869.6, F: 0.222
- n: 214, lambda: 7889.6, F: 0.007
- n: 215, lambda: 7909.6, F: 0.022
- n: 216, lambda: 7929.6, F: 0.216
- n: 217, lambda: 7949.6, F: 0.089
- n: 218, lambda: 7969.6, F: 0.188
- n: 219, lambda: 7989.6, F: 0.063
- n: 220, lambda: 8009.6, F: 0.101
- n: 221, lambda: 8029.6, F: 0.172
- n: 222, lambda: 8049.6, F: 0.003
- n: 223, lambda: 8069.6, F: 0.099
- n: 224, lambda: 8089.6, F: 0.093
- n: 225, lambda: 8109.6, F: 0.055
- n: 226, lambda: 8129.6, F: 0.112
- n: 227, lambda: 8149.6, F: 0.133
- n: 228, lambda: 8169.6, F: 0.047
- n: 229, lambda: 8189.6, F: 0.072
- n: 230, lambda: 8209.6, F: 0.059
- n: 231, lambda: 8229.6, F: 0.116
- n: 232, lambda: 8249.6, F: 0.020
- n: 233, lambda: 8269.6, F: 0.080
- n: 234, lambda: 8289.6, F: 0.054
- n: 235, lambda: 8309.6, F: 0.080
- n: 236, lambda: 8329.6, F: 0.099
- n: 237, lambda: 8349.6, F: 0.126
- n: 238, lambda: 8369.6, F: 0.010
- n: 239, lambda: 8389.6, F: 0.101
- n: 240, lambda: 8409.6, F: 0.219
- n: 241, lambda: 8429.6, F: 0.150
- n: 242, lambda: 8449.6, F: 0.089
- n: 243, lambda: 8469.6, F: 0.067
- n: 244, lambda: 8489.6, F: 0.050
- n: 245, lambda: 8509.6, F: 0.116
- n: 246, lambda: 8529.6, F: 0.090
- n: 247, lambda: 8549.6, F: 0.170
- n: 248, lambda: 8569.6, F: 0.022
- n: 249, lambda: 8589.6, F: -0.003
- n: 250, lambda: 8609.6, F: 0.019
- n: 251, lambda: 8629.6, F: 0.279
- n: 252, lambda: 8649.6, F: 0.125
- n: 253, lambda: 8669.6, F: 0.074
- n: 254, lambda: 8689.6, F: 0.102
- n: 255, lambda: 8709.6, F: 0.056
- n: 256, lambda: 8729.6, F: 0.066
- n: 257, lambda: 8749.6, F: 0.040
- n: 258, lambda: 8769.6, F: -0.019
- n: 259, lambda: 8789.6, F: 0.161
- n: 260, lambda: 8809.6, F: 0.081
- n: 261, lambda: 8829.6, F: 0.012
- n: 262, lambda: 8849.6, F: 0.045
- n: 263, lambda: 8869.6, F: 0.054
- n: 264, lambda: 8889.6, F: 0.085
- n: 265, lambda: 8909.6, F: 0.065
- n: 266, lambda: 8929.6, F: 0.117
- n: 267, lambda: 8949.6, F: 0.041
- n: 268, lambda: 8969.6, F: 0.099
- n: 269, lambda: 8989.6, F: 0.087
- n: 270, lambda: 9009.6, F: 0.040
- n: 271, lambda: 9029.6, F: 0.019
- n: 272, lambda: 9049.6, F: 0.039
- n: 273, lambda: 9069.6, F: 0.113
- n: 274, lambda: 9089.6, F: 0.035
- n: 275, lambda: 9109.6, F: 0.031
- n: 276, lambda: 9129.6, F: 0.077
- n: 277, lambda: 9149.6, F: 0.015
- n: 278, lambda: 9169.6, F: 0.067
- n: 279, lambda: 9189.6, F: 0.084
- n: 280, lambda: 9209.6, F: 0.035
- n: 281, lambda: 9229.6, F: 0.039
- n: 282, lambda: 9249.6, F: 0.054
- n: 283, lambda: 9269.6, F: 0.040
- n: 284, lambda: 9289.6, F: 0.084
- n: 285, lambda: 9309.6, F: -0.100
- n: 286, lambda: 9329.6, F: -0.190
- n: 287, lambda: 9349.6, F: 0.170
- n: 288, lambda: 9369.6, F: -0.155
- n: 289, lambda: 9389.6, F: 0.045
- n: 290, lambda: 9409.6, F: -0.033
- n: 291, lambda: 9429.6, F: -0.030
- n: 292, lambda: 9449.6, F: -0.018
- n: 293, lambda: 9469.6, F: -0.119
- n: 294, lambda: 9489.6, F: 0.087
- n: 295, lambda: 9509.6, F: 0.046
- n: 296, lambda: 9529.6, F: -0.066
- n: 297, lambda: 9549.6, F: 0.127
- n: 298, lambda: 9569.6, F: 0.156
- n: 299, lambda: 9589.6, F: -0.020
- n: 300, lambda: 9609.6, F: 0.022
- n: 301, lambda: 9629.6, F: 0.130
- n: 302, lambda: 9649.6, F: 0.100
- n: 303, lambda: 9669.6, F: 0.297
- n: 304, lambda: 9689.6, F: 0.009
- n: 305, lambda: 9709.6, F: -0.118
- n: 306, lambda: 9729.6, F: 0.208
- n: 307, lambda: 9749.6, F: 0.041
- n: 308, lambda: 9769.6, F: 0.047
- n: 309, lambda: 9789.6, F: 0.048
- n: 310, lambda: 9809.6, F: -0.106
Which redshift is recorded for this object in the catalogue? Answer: 0.987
